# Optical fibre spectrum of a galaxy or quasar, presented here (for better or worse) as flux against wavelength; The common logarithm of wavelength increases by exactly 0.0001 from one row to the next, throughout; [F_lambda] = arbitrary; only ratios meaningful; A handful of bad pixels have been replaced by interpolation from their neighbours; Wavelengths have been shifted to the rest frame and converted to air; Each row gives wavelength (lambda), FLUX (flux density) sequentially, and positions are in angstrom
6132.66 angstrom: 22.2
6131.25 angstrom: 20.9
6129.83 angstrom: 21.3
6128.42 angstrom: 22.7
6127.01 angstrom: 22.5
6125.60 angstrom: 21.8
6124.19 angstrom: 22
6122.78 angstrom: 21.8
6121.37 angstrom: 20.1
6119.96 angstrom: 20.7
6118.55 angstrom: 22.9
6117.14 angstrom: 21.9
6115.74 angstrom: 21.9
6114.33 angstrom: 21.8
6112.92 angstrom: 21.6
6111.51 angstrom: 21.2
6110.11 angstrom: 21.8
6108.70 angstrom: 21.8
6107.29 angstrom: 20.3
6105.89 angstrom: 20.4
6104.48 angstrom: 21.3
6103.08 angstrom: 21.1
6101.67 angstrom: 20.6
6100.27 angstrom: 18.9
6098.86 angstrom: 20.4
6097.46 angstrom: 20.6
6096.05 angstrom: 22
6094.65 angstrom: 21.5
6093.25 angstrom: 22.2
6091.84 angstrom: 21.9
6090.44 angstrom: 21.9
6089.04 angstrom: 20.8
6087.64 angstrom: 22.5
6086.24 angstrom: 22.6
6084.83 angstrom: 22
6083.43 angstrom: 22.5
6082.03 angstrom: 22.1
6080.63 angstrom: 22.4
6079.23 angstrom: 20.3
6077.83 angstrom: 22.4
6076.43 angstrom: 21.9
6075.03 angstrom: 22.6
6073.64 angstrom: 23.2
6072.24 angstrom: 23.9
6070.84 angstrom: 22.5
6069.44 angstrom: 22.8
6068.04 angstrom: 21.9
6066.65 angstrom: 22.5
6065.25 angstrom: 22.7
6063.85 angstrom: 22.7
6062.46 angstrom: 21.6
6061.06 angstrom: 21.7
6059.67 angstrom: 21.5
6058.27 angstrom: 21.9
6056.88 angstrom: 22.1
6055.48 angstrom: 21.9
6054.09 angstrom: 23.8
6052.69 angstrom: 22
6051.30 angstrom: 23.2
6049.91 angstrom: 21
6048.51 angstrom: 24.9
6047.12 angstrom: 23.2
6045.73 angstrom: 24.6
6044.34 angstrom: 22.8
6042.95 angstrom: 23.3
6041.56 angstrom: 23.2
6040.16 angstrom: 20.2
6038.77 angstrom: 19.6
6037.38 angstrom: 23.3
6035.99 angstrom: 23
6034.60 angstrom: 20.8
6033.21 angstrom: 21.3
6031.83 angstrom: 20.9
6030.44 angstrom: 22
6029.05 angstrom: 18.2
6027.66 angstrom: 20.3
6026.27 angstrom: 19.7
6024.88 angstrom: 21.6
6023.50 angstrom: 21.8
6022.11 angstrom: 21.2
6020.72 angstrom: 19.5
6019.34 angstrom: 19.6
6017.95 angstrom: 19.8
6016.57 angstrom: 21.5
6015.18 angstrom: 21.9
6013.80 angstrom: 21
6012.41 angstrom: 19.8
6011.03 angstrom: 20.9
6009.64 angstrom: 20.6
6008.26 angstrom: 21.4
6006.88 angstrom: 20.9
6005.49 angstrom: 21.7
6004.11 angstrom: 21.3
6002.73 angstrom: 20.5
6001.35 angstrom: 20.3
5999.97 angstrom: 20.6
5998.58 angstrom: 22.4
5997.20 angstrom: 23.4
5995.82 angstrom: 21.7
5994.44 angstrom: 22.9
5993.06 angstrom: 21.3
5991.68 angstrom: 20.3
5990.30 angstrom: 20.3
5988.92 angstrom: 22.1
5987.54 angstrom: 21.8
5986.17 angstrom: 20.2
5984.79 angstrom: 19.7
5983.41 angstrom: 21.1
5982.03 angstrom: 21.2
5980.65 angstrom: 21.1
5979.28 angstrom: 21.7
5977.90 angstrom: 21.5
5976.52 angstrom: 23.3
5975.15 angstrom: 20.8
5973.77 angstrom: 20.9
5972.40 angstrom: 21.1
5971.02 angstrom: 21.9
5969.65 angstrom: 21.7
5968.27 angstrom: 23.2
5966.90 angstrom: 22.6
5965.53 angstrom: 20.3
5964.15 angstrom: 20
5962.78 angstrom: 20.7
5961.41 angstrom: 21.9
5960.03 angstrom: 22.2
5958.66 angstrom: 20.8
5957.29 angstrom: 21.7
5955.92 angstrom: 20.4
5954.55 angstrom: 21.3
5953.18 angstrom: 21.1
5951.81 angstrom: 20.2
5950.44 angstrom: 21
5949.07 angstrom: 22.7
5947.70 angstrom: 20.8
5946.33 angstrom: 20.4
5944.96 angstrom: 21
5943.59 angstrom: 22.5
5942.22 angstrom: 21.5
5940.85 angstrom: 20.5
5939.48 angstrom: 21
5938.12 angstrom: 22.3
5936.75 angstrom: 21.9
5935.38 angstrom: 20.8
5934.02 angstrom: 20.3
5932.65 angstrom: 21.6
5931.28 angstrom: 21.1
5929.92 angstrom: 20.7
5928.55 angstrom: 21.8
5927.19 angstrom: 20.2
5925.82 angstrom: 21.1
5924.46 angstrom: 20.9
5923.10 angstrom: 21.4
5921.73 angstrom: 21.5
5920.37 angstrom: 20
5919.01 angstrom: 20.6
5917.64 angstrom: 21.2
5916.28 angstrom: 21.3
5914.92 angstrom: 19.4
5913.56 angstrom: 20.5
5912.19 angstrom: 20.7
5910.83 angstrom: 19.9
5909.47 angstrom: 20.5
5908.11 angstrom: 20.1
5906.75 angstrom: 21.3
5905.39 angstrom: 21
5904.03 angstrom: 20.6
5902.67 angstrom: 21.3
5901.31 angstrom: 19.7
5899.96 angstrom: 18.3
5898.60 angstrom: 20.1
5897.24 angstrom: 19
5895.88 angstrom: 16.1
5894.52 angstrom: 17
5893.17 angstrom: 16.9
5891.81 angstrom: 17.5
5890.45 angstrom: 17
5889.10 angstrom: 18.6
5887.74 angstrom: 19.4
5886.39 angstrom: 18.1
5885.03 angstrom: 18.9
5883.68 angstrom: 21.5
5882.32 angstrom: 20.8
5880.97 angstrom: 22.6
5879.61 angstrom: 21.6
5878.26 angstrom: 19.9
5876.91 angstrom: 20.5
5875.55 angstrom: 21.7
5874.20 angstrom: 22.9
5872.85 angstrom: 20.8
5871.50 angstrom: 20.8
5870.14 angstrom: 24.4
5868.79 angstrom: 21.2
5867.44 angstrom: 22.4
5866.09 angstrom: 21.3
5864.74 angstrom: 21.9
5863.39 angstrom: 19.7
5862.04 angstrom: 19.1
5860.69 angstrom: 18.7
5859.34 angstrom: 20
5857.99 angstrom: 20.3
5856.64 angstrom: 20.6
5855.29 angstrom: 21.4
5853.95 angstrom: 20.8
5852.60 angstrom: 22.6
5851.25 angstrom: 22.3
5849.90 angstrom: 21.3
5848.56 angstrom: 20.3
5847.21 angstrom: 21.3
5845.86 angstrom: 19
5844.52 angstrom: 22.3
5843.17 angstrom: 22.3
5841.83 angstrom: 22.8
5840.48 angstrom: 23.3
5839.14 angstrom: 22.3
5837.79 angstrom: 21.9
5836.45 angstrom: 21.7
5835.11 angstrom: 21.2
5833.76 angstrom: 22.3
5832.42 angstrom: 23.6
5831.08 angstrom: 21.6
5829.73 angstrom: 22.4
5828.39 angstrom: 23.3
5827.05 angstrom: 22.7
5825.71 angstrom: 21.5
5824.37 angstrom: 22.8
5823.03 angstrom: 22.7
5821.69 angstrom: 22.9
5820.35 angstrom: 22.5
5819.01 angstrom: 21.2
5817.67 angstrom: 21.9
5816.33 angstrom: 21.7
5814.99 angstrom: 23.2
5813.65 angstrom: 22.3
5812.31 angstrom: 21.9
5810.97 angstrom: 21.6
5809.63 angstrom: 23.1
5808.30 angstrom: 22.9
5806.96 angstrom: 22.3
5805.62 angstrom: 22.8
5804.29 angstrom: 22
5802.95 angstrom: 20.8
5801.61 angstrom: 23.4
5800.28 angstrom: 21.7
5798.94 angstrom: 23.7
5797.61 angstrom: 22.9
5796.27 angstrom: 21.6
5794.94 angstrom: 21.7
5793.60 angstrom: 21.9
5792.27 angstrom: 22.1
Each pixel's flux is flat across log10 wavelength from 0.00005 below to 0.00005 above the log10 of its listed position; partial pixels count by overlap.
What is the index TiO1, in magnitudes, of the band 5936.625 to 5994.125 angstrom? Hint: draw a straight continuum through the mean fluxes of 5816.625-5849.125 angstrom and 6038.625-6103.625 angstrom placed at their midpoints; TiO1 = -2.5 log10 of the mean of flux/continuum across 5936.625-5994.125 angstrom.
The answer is 0.04 mag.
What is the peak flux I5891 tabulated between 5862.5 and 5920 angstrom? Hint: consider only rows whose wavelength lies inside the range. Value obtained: 24.4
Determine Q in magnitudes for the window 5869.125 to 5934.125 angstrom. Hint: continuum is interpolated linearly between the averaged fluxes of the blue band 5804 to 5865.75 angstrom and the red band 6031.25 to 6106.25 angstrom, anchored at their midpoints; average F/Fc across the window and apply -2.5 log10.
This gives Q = 0.08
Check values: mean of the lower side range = 21.8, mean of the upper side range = 22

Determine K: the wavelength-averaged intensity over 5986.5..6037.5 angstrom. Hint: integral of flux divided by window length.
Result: 21.1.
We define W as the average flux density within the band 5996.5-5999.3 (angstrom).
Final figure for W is 22.8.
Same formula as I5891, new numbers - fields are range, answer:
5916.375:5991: 23.3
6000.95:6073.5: 24.9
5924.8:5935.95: 21.8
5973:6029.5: 23.4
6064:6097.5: 23.9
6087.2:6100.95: 22.5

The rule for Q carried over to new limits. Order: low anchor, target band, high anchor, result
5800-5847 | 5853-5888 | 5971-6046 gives 0.06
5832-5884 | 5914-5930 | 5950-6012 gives 0.03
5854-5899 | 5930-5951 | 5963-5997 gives -0.02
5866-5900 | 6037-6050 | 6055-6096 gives -0.04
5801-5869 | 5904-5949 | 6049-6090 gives 0.05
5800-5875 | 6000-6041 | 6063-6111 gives 0.05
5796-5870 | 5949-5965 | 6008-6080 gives 0.04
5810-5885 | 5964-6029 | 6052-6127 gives 0.03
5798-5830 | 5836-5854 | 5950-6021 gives 0.02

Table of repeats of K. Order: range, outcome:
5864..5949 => 20.5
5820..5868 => 21.6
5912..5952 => 21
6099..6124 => 21.2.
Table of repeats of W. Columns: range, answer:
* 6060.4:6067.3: 22.2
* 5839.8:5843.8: 22.8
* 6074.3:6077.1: 22.3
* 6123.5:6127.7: 22.1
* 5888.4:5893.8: 17.5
